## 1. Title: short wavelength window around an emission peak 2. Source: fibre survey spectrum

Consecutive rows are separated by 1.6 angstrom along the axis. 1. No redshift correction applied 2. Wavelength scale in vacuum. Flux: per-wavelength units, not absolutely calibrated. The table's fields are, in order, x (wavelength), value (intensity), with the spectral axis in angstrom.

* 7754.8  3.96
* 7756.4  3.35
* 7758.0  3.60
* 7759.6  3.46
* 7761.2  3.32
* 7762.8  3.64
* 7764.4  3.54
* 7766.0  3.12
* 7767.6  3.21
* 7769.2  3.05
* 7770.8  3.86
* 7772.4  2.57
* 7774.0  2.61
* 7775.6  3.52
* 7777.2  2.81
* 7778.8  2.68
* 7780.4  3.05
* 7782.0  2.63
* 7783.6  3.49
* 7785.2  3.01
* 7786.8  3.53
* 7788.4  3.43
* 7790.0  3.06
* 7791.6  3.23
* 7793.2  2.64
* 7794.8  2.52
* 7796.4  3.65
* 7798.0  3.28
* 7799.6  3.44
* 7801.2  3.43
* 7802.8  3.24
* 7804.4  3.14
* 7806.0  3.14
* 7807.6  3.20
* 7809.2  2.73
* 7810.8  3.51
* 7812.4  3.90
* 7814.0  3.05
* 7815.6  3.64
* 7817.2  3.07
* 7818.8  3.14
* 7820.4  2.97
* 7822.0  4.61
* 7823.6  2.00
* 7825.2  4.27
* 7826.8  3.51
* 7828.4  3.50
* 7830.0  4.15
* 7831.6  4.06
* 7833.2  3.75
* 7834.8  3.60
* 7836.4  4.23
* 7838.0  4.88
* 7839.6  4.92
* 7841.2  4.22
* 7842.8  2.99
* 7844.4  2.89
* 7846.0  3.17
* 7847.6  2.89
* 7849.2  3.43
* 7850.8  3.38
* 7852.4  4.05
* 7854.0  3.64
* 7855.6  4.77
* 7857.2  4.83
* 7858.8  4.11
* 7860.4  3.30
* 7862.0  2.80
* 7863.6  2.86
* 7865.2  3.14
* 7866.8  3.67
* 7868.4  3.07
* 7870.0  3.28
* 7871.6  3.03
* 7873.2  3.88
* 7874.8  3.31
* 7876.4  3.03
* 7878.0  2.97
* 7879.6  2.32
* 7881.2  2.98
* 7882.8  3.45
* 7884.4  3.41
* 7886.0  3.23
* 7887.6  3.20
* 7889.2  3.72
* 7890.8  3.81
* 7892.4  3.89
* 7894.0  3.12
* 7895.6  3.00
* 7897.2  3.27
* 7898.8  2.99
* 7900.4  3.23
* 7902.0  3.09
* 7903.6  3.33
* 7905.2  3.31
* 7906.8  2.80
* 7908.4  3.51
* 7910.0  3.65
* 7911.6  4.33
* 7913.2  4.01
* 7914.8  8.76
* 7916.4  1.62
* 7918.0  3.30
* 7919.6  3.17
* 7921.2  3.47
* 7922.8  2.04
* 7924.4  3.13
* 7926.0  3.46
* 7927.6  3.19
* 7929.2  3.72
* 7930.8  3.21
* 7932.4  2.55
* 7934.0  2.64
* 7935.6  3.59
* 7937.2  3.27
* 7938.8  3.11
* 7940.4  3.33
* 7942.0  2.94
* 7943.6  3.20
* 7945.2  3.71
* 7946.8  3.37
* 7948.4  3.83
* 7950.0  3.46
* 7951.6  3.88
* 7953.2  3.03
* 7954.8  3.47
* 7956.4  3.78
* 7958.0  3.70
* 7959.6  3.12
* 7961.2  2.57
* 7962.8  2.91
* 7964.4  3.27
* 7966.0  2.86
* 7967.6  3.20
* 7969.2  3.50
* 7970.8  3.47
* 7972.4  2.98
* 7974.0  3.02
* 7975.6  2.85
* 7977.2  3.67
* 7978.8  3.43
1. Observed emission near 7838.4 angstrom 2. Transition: [S II] 6716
